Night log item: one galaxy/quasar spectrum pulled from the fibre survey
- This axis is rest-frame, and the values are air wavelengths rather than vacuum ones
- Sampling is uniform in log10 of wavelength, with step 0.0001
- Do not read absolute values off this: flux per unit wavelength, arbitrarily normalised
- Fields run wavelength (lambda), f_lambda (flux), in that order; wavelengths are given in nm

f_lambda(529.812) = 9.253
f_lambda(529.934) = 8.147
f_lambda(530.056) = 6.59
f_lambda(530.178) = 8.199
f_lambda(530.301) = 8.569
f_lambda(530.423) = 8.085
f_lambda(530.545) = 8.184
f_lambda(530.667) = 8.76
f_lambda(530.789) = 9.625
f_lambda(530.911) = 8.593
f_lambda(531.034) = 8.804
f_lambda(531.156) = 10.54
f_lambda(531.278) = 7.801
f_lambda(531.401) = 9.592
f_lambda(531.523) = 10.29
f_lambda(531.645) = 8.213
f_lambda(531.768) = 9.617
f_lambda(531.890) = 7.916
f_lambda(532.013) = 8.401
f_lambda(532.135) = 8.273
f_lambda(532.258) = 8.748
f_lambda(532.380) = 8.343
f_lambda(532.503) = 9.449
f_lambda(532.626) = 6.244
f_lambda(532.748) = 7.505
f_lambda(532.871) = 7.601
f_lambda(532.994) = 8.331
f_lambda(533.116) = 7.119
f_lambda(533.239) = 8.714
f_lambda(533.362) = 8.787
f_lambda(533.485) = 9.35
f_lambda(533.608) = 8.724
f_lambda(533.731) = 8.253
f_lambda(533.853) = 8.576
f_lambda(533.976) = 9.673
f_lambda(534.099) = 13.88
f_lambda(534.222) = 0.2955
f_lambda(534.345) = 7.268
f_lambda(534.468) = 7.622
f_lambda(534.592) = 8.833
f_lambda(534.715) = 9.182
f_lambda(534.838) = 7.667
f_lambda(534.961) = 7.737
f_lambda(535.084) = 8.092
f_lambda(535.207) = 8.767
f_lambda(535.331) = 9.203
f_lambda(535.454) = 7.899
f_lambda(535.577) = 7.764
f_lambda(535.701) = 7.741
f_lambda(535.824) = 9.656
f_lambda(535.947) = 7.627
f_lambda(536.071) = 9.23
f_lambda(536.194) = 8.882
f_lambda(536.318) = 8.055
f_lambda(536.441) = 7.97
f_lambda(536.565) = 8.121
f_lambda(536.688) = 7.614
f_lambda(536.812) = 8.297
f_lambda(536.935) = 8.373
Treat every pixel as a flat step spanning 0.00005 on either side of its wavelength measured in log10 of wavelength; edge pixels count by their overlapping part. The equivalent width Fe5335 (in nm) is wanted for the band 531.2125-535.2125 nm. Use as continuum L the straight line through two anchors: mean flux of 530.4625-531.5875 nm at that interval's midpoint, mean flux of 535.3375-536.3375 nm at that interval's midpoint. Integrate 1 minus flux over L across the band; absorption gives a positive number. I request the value 0.215 nm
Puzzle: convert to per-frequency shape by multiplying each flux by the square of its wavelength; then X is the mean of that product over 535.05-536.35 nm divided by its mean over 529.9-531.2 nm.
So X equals 1.01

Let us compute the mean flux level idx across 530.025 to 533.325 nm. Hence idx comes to 8.47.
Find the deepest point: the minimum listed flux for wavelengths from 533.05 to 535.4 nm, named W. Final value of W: 0.2955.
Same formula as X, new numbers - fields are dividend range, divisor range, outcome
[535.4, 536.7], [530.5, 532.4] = 0.95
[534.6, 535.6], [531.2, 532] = 0.95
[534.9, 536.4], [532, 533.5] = 1.04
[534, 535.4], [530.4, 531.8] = 0.91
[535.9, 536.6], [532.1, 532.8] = 1.04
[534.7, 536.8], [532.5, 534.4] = 1.04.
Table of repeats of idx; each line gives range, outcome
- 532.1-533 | 8.03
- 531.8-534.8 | 8.22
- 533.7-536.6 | 8.25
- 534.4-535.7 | 8.24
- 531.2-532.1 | 8.85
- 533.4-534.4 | 8.27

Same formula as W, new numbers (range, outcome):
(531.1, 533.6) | 6.244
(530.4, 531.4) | 7.801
